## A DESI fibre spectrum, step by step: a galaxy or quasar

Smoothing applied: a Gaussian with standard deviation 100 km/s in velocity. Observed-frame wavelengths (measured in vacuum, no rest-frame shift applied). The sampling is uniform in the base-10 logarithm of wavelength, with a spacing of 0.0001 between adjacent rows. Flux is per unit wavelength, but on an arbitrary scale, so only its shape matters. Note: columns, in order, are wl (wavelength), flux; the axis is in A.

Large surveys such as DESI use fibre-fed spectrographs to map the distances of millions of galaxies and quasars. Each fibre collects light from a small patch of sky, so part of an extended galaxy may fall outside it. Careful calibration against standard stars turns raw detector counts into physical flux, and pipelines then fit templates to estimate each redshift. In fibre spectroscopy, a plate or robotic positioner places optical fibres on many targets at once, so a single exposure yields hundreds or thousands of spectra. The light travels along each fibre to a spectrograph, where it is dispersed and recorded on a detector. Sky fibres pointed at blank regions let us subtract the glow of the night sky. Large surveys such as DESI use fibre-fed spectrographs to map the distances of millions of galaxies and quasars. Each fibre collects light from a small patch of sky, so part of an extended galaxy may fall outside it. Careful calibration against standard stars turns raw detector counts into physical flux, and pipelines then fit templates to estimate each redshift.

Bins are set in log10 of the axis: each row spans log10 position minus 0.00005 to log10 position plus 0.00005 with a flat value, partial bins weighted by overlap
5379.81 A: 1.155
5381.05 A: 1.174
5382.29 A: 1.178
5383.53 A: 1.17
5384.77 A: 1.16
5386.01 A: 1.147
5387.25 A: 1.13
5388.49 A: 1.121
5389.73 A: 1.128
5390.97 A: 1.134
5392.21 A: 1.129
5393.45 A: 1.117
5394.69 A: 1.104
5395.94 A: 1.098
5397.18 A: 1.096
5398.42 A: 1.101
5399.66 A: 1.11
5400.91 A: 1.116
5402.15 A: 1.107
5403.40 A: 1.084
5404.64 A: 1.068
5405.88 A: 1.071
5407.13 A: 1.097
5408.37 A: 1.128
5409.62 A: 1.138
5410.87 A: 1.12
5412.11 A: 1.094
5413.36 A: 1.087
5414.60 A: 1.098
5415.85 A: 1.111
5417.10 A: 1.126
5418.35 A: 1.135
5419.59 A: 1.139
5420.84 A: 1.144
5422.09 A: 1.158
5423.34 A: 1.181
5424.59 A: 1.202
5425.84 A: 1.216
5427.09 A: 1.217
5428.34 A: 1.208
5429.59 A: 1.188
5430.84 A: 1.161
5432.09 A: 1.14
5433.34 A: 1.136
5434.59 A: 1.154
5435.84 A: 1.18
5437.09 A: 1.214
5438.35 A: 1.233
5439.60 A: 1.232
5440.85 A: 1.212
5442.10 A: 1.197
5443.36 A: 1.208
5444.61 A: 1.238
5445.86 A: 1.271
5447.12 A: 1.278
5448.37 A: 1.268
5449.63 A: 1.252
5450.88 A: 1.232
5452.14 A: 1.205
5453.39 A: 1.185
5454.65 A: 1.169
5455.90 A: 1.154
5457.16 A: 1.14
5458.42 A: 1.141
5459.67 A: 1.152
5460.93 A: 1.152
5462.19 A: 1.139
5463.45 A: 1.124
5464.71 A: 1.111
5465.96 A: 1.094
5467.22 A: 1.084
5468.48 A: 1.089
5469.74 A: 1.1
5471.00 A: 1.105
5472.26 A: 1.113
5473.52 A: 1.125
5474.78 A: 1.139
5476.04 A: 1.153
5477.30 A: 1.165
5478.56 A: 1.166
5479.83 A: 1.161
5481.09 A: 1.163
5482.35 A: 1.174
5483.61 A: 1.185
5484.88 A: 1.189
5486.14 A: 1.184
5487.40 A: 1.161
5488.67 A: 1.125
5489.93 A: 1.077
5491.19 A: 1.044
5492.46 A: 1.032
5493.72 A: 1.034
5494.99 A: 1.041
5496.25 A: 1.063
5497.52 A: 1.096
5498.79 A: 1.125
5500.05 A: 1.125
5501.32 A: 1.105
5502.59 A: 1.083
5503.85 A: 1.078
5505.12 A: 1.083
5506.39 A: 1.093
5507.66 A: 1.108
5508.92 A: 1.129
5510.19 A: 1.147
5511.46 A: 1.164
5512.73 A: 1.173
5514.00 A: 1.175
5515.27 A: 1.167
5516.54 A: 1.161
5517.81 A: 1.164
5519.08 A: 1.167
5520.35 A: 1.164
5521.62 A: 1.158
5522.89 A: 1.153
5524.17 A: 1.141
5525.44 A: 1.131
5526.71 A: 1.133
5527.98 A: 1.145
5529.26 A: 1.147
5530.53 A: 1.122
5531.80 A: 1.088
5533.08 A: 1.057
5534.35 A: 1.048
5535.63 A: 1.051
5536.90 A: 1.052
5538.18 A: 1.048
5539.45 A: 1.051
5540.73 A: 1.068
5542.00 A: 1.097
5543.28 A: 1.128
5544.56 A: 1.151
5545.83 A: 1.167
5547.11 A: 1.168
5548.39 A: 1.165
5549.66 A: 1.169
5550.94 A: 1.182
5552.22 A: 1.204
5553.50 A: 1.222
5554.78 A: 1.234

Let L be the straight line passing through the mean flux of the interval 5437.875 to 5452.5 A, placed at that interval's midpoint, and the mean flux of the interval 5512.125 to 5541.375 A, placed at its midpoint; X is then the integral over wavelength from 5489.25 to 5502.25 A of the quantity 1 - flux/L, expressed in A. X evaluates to 1.0 A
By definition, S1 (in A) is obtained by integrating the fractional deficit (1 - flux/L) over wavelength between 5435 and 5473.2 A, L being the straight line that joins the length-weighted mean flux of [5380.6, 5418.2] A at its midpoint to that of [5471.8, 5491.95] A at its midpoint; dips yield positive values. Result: -1.33 A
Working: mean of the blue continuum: 1.12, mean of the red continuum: 1.14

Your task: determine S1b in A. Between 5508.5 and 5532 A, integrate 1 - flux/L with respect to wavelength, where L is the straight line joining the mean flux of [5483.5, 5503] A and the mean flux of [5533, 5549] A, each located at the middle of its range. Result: -1.09 A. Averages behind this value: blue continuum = 1.1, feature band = 1.15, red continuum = 1.1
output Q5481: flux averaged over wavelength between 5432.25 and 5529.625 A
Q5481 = 1.15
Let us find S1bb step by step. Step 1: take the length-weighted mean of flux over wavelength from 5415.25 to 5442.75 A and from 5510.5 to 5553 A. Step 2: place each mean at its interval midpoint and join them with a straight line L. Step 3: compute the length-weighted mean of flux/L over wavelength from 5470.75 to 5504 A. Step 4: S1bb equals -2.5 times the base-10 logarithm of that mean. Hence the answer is 0.030 mag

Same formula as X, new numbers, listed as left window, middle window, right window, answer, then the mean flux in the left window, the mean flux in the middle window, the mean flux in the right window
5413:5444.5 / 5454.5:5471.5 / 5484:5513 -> 0.2 A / 1.17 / 1.12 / 1.11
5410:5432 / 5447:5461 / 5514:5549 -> -0.6 A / 1.15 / 1.19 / 1.12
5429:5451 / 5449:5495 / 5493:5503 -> 0.1 A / 1.21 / 1.14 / 1.08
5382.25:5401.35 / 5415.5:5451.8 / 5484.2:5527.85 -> -2.3 A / 1.13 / 1.19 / 1.12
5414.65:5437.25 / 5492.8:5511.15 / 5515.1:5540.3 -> 0.6 A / 1.16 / 1.09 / 1.12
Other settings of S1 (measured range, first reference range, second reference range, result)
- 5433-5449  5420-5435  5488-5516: -0.8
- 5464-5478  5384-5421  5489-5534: 0.0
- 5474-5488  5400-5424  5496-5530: -0.5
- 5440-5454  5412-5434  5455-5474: -1.2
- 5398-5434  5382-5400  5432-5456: 1.0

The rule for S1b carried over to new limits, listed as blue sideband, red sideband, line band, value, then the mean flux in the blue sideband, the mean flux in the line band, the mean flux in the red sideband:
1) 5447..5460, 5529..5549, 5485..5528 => 0.53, 1.2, 1.12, 1.1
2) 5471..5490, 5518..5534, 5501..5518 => 0.15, 1.15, 1.13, 1.13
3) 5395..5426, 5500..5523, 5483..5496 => 0.31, 1.12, 1.11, 1.14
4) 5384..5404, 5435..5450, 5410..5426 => 0.50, 1.12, 1.14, 1.23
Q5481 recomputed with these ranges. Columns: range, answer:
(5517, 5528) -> 1.15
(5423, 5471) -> 1.18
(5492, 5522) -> 1.12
